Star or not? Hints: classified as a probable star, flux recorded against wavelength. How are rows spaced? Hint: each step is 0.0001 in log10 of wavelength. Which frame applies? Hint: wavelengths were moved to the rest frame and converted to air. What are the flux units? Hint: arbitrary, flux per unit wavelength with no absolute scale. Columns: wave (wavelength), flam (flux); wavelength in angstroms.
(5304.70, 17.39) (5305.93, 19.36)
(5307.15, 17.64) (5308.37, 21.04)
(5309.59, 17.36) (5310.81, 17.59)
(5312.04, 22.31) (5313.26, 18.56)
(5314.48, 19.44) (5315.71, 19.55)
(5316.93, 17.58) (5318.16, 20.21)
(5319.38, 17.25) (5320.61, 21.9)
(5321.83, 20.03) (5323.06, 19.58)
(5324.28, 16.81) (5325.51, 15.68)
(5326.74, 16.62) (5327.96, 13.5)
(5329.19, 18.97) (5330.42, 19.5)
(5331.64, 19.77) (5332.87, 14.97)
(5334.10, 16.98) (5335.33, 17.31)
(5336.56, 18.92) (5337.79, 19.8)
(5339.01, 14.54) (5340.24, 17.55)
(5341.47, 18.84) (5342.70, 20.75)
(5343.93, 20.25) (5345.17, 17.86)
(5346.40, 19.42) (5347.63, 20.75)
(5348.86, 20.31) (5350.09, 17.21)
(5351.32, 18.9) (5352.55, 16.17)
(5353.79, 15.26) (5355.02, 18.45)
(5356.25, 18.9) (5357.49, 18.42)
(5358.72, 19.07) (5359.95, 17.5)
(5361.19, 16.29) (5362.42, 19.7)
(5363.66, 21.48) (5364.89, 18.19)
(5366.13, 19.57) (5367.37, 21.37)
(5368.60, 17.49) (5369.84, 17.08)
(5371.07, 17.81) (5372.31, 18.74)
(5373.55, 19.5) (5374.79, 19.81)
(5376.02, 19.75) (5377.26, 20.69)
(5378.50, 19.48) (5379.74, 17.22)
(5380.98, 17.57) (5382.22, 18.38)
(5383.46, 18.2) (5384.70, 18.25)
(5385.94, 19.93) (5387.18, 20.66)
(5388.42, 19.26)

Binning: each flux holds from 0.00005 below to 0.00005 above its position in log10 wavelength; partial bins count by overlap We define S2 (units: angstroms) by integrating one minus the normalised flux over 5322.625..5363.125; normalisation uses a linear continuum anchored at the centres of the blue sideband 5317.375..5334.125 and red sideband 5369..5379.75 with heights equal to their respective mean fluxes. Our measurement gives 0.7 angstroms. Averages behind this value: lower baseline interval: 18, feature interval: 18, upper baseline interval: 19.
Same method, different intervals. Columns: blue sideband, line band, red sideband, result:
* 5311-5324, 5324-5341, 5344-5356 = 1.56 angstroms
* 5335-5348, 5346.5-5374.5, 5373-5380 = 0.83 angstroms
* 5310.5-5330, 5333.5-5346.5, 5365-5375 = 0.20 angstroms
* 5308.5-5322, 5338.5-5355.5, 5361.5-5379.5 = 0.82 angstroms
